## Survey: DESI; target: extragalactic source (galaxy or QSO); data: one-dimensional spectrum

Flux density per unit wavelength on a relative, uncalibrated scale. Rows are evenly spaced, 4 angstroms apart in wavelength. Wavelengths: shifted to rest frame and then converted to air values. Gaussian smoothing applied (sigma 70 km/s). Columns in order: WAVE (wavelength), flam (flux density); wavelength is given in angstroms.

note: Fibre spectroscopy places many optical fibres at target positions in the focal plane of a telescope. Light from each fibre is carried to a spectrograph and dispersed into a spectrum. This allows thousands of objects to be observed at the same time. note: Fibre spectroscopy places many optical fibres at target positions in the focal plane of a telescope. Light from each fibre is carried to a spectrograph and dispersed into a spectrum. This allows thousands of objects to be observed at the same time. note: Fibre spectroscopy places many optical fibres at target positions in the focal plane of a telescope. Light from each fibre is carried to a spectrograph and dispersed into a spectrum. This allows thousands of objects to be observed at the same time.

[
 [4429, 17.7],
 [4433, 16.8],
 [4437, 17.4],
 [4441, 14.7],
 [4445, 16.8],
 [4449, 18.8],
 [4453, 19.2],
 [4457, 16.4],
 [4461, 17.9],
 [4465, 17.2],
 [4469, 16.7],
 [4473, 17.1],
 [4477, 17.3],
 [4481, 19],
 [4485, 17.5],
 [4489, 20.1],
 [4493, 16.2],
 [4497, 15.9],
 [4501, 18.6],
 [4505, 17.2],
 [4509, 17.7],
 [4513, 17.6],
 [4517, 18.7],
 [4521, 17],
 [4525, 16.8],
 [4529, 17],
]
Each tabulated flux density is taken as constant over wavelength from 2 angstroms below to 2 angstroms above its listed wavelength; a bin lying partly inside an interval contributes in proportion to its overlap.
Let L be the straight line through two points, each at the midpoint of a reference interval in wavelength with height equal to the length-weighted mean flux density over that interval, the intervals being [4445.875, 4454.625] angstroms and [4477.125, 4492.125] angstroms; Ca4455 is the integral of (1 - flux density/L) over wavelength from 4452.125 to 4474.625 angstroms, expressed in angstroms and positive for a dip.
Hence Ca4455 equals 1.6 angstroms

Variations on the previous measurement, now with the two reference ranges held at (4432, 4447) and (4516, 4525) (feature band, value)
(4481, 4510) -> -0.9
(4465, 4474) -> -0.1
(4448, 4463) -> -1.3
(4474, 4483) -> -0.6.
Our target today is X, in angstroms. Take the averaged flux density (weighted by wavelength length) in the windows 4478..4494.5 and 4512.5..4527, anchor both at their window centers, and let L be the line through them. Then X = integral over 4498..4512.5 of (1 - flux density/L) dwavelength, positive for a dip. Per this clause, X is 0.11 angstroms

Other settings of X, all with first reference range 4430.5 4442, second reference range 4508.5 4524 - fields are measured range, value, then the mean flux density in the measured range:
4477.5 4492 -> -1.1 angstroms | 18.5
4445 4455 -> -1.1 angstroms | 18.6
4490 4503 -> 0.2 angstroms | 17.1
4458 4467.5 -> -0.3 angstroms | 17.4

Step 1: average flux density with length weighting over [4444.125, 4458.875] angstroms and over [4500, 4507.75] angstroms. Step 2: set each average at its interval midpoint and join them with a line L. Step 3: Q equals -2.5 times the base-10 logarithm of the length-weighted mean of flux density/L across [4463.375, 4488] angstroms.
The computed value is 0.016 mag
